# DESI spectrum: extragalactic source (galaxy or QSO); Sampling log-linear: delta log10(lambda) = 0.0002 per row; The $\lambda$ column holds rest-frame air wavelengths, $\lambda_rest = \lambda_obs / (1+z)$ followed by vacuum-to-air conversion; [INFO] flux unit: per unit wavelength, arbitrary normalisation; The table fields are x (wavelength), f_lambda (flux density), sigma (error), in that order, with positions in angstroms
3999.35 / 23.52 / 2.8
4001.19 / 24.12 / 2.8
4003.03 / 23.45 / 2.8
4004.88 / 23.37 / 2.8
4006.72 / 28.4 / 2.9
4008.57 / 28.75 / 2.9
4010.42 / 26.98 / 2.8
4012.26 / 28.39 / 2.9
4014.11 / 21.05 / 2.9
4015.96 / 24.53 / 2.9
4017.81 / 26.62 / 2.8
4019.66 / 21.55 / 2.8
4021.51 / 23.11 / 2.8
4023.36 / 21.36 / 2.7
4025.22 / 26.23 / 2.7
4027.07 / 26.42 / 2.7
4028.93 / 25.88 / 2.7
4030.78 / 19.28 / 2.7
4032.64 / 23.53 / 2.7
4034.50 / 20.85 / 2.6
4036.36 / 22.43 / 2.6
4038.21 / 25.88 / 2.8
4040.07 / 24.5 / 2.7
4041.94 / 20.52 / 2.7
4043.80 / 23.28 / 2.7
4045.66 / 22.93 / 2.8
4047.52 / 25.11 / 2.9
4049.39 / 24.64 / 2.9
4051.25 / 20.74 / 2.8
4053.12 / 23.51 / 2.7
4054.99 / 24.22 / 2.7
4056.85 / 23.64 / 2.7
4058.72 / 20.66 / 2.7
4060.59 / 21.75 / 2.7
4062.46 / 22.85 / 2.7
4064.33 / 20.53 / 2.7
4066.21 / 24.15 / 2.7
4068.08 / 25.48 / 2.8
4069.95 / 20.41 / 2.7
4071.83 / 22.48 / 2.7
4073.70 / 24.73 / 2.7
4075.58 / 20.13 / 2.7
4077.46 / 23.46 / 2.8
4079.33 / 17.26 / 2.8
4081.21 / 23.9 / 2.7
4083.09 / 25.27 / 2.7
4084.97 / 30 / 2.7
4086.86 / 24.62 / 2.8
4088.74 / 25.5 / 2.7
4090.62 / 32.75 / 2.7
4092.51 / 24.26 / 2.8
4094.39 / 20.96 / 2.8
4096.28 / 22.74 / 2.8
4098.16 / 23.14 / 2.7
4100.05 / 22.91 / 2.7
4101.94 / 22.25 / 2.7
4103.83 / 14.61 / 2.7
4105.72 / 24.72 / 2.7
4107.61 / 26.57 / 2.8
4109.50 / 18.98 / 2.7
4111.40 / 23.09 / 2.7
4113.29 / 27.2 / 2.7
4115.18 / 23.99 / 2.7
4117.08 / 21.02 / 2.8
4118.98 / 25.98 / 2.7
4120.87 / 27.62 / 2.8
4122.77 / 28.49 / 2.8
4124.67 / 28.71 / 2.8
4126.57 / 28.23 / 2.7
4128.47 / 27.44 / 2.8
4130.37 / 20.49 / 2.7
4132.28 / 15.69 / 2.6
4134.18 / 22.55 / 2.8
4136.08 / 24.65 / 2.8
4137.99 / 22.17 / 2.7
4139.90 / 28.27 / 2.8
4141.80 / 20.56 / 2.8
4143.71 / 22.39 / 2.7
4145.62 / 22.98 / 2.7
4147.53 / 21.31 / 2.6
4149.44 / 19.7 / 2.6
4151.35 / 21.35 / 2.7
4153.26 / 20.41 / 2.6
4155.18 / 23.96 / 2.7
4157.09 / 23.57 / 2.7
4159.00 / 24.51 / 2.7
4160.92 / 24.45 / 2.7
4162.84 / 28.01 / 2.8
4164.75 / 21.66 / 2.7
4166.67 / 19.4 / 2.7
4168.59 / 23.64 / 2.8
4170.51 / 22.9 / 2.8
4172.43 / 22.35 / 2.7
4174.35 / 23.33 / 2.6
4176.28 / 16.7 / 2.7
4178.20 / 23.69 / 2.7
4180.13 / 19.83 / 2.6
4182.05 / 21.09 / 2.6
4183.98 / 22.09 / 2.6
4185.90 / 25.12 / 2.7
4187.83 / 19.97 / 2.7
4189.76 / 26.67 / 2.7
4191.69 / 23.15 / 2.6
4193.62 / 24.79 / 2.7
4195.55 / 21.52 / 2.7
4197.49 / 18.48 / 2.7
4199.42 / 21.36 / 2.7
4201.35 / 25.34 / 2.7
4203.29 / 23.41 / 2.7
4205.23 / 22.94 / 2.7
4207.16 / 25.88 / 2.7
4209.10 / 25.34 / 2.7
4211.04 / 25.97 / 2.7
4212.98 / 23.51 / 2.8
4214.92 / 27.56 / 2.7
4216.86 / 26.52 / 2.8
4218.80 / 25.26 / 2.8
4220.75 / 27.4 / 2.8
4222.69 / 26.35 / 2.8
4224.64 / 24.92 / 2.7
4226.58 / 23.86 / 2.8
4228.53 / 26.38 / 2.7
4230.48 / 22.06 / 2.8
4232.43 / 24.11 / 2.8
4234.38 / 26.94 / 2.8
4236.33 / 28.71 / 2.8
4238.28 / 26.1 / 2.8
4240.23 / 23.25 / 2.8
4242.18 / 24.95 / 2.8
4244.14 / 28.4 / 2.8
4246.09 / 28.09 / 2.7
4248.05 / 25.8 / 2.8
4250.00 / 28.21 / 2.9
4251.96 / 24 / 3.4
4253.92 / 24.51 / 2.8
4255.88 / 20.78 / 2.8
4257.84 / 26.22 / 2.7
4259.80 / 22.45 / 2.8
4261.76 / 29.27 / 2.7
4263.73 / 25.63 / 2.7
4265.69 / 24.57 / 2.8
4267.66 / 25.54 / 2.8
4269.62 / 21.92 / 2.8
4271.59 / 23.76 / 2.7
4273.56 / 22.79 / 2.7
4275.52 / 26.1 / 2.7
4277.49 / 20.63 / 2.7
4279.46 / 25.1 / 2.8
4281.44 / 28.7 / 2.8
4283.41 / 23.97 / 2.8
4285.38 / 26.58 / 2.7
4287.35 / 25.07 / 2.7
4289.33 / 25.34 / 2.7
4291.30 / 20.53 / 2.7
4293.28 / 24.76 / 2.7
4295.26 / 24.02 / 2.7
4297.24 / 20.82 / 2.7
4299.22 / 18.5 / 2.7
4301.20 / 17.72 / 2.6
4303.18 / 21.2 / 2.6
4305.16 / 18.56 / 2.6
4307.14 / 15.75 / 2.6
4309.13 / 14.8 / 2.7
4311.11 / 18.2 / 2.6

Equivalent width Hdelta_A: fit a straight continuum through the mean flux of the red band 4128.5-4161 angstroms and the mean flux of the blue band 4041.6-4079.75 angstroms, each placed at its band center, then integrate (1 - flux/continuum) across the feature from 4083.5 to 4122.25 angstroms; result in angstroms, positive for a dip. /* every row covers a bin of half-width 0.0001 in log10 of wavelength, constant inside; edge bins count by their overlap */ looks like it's -3.0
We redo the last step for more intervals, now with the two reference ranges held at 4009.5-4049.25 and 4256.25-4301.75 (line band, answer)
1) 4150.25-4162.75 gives 0.28 angstroms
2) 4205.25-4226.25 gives -1.56 angstroms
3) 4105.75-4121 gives -0.18 angstroms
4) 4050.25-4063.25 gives 0.74 angstroms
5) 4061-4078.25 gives 0.87 angstroms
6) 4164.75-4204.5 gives 2.76 angstroms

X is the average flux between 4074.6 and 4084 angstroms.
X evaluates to 22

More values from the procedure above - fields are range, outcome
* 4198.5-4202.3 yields 23.4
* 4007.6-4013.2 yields 28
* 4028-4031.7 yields 22.6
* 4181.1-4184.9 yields 21.6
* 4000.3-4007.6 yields 24.8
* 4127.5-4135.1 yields 21.6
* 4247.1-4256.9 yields 24.7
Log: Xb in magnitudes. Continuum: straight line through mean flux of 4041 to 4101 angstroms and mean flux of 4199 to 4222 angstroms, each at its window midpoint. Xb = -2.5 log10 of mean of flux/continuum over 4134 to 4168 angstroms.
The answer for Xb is 0.07 mag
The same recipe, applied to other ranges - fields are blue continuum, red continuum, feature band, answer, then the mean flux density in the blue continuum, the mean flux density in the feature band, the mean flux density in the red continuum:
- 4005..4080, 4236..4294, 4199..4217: -0.01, 23.5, 24.8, 25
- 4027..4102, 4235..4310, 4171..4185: 0.11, 23.4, 21.4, 23.8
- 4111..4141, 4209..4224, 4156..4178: 0.11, 24.7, 22.8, 26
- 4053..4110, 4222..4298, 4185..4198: 0.06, 23.2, 22.9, 24.9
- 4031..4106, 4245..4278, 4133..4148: 0.03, 23.1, 23.1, 24.8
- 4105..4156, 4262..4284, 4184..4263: -0.03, 23.6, 24.9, 24.6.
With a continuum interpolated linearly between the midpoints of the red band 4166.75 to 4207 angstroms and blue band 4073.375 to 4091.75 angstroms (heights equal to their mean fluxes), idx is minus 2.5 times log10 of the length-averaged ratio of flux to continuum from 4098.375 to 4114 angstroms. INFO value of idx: 0.080 mag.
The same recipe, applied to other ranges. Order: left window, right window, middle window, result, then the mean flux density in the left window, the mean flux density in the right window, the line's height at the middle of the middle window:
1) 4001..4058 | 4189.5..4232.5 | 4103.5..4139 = 0.012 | 24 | 24.4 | 24.2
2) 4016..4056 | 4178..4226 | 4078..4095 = -0.062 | 23.5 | 23.9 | 23.6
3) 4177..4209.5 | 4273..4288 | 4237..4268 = -0.054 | 22.9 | 24.9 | 24.3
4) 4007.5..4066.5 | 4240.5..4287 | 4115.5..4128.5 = -0.104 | 23.6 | 25.1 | 24.2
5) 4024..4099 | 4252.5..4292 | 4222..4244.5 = -0.048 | 23.5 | 24.5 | 24.3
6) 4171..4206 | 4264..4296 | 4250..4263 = -0.044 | 22.3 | 24.4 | 23.8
